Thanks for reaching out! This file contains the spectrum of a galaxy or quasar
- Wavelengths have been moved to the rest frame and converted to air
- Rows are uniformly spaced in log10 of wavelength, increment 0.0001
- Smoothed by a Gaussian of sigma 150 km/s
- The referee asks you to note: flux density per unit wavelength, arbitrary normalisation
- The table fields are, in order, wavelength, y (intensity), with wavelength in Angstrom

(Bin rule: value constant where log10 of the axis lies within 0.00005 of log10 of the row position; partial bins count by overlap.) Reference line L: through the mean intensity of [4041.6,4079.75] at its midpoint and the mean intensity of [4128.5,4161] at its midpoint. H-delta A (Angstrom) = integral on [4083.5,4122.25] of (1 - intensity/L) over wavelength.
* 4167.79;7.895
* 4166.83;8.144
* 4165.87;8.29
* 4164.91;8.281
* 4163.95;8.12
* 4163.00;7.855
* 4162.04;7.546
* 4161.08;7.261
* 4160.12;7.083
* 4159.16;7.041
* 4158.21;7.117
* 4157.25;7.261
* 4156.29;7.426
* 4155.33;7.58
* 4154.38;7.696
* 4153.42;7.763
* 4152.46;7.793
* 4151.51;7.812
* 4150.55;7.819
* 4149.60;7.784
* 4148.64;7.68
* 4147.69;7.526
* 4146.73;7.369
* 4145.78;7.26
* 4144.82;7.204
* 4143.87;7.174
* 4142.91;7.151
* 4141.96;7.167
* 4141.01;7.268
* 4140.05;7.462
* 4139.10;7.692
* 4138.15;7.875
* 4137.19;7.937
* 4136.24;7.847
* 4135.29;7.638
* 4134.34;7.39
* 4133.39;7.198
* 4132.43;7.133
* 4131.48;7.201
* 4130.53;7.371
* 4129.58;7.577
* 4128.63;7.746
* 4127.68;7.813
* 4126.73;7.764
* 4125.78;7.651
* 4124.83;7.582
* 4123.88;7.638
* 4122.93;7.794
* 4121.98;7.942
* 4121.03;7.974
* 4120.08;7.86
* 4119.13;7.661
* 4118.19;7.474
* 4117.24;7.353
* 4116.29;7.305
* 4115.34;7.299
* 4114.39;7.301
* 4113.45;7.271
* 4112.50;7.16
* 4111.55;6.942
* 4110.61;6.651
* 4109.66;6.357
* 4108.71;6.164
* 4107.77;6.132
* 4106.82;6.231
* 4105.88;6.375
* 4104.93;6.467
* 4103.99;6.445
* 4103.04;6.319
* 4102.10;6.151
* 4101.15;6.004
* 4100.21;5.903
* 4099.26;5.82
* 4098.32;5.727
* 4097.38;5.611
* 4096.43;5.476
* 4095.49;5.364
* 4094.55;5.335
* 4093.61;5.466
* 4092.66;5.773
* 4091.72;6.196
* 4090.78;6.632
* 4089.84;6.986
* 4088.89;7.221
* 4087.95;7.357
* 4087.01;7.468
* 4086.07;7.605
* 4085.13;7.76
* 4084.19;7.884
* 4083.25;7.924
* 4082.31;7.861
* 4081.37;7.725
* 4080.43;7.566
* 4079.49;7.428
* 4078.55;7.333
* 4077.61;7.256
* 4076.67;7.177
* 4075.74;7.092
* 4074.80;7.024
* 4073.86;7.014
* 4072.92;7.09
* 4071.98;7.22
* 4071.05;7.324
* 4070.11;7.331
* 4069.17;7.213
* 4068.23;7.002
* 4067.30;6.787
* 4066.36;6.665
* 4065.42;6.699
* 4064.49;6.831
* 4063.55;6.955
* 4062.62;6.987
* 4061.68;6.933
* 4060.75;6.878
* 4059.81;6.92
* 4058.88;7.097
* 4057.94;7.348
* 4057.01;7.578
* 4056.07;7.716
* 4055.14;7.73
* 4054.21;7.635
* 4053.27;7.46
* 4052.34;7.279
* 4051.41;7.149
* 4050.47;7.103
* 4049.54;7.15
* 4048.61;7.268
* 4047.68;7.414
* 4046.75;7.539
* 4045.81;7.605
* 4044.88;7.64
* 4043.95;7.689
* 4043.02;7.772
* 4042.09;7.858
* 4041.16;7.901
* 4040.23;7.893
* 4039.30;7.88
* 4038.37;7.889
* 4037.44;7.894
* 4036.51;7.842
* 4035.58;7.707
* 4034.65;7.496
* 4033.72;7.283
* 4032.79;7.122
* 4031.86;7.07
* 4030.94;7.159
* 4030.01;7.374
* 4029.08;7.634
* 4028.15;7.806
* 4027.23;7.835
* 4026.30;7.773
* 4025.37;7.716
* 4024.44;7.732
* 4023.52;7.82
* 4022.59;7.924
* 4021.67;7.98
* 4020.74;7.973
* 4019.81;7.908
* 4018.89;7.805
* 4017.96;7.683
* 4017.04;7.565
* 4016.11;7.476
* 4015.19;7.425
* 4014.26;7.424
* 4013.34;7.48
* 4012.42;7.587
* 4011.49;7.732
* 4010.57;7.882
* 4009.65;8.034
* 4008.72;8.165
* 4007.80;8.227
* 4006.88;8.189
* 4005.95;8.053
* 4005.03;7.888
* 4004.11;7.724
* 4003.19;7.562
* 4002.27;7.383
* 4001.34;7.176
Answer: 3.5 Angstrom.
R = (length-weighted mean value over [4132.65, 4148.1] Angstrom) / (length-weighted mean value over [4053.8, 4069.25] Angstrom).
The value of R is 1.0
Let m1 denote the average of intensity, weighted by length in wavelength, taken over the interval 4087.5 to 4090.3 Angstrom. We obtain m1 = 7.17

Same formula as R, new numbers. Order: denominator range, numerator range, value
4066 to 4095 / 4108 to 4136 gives 1.04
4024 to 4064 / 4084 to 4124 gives 0.90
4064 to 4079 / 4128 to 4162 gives 1.06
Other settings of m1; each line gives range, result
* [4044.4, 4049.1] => 7.49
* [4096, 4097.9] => 5.54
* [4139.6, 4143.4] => 7.25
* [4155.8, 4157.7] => 7.32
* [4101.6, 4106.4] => 6.35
